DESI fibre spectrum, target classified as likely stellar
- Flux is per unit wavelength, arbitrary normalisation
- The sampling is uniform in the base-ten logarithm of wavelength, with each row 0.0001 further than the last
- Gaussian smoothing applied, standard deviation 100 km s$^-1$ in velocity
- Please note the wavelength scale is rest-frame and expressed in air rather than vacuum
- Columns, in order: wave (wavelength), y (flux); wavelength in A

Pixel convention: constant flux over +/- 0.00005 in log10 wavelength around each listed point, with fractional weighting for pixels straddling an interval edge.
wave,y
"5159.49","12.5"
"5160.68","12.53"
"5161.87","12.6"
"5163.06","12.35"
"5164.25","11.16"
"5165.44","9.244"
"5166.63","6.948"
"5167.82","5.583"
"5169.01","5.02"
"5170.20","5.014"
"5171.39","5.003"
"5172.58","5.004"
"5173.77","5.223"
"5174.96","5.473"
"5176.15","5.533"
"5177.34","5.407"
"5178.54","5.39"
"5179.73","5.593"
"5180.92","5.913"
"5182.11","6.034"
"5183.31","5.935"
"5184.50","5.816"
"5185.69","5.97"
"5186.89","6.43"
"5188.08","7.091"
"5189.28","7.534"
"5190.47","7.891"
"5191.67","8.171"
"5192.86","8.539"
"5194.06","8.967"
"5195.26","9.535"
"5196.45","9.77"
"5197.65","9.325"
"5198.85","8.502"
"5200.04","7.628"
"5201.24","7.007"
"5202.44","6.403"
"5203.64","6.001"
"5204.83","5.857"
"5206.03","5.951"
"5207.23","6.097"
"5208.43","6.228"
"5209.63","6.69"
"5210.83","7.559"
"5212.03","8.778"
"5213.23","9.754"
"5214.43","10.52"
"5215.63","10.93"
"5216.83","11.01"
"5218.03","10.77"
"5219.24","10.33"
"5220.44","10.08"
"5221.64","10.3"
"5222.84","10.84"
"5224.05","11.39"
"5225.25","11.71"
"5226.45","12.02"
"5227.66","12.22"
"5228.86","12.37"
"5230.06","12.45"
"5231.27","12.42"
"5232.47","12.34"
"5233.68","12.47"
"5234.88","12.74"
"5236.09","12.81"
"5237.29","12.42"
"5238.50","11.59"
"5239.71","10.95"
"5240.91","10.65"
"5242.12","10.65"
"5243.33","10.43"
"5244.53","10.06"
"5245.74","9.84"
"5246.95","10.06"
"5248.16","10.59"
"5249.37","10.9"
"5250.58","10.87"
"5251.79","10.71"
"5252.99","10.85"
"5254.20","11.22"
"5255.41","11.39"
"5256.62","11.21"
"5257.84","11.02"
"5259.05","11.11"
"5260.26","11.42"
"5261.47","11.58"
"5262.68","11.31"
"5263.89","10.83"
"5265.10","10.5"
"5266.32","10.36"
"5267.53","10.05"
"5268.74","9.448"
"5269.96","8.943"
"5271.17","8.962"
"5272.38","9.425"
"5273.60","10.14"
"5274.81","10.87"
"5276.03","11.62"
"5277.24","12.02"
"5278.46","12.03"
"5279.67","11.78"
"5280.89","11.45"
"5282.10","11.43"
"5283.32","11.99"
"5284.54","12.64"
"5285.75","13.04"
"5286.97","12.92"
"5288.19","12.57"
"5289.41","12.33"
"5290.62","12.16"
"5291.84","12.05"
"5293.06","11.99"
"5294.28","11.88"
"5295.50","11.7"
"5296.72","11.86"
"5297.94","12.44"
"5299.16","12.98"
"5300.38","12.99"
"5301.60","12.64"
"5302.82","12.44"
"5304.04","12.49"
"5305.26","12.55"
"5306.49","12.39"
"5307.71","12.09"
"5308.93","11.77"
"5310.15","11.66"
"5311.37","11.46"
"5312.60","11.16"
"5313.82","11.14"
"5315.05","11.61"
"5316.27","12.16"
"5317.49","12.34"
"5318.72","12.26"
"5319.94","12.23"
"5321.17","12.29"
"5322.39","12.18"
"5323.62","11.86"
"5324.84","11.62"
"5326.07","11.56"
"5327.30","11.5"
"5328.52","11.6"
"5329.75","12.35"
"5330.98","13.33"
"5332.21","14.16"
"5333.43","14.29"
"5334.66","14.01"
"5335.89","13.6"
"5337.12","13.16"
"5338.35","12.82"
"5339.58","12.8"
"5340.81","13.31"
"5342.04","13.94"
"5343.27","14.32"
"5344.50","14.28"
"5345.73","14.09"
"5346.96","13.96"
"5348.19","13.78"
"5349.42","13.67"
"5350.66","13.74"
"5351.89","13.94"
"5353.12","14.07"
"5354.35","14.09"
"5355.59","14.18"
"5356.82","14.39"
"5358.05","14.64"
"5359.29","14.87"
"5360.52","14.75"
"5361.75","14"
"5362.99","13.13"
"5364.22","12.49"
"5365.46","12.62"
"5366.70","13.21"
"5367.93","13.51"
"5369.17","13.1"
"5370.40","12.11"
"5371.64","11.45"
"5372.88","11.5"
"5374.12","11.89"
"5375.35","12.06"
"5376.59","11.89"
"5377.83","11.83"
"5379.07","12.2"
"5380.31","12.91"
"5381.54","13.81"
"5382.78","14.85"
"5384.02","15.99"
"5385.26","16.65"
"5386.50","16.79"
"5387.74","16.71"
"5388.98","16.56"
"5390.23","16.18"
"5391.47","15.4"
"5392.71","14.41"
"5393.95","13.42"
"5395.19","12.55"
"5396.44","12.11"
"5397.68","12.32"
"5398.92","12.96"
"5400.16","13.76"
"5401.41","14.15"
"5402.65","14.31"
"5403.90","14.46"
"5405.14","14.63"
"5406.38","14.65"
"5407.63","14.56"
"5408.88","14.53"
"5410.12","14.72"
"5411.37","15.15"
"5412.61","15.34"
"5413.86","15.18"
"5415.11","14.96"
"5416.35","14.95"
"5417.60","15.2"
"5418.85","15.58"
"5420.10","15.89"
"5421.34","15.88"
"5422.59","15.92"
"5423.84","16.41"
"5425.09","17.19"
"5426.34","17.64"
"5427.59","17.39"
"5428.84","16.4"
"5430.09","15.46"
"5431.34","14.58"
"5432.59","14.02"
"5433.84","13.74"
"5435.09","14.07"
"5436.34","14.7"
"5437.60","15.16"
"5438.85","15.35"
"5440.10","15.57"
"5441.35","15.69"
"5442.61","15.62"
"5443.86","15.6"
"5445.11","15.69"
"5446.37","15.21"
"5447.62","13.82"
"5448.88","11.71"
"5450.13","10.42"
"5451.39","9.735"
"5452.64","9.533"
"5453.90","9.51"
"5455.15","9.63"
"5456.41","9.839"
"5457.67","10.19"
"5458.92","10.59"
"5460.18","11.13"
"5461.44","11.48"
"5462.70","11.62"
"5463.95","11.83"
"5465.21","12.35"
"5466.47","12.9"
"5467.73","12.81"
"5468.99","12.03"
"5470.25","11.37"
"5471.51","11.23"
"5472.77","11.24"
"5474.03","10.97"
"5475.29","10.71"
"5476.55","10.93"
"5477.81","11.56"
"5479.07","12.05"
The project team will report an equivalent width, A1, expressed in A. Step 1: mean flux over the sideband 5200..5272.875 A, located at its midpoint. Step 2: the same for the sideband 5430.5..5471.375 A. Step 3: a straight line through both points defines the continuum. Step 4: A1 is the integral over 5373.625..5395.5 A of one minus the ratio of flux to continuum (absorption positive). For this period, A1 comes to -4.2 A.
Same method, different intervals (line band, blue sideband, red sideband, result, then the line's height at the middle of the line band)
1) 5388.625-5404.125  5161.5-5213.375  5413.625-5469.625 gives -1.7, 12.6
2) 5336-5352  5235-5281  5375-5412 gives -0.8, 13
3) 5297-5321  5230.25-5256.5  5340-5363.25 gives 1.5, 13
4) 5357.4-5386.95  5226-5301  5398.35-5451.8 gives 0.7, 13.7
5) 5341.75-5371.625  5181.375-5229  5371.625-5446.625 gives -1.4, 13.1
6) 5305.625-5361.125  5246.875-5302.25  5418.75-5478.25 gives -4.6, 12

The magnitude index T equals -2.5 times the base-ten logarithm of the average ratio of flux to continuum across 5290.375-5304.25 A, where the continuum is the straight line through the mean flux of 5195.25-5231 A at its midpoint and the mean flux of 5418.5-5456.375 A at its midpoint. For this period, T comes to -0.10 mag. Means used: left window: 9.3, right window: 14.4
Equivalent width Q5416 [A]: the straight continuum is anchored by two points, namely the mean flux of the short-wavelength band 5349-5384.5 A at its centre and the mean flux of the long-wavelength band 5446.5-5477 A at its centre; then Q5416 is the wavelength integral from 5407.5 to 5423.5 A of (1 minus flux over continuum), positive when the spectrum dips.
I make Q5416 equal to -3.9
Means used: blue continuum 13.3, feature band 15.3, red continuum 11.2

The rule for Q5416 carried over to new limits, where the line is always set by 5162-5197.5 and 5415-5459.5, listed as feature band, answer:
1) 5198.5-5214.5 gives 1.2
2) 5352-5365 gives -2.3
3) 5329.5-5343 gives -2.5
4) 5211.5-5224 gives -3.5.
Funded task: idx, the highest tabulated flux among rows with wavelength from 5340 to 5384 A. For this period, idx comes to 14.87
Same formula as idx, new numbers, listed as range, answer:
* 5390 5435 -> 17.64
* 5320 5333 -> 14.16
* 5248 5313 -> 13.04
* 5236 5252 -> 12.81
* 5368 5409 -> 16.79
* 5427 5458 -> 17.39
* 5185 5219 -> 11.01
